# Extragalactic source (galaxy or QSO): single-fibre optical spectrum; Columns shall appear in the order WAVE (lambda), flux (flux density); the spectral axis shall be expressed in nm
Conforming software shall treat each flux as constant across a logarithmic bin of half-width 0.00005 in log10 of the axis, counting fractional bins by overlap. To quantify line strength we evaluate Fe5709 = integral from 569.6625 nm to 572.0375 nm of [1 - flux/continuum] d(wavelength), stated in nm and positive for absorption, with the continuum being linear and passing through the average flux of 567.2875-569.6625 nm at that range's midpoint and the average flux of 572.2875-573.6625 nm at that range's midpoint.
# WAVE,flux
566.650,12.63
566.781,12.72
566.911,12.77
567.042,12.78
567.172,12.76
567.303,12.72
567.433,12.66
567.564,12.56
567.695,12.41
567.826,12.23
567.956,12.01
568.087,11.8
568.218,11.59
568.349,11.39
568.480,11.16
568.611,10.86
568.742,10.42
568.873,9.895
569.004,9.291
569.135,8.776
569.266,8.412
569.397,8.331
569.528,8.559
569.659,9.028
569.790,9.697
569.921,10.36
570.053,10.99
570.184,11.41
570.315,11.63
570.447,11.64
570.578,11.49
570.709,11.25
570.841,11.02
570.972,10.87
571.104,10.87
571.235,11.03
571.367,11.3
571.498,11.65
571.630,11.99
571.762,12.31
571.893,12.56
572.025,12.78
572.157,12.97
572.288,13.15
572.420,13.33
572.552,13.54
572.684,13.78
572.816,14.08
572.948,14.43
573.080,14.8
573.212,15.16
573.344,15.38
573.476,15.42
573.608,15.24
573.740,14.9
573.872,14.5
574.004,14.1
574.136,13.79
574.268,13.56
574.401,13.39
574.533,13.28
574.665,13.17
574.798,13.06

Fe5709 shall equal 0.264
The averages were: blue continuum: 10.7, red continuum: 14.4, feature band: 11.3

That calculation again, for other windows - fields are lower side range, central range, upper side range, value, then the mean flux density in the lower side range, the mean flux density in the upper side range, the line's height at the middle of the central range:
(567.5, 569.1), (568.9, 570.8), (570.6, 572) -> 0.221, 11.2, 11.5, 11.4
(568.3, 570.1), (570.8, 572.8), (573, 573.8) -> 0.128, 9.77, 15.1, 13.1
